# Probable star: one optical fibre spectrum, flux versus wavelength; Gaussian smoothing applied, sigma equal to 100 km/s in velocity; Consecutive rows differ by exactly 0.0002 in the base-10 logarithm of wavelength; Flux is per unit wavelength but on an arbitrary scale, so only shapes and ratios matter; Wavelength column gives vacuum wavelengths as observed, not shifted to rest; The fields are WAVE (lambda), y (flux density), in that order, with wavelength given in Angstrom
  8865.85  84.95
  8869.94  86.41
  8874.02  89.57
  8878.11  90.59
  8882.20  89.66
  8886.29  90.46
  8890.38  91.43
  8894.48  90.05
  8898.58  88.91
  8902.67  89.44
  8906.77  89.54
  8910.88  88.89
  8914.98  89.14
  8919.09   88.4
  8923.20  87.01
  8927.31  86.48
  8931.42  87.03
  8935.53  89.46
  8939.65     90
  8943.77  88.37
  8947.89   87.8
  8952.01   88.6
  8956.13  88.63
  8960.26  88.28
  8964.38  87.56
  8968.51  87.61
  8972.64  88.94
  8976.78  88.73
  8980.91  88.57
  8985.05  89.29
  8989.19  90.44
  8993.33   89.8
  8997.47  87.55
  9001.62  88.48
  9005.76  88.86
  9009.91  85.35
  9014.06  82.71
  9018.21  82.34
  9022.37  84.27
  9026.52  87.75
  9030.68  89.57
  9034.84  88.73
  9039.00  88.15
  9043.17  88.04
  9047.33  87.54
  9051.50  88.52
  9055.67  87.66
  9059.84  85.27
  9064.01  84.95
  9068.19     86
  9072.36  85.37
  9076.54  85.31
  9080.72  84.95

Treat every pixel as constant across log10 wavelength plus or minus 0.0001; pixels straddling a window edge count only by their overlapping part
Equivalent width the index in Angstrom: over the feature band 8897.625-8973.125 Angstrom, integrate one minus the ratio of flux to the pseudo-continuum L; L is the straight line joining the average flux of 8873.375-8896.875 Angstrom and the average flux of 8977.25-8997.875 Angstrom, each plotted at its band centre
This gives 1.2 Angstrom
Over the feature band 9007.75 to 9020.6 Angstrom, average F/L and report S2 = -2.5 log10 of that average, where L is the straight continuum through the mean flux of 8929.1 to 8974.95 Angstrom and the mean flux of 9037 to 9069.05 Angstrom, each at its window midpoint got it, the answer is 0.05 mag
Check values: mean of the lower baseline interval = 88.4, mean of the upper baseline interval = 87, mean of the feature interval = 83.5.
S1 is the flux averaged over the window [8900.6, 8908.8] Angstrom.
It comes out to 89.6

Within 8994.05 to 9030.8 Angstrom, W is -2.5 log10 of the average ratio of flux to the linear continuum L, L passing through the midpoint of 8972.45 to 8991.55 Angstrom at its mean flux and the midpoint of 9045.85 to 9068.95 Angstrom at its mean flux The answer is 0.02 mag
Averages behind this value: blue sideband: 89.2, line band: 86.3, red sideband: 86.7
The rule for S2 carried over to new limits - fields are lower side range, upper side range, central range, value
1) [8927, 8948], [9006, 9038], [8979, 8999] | -0.03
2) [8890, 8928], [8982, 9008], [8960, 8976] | 0.01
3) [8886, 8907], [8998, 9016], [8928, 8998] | -0.01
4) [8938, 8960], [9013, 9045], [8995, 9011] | -0.01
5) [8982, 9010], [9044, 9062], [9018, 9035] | 0.02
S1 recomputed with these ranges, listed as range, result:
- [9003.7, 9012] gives 87.1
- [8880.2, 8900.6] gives 90.1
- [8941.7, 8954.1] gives 88.3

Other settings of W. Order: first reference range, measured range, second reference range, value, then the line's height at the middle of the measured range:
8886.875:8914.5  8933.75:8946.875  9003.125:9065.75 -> 0.00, 88.8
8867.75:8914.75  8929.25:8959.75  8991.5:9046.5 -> 0.00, 88.5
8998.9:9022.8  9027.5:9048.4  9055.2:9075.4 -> -0.04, 85.6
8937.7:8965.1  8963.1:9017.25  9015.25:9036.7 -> -0.01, 87.4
